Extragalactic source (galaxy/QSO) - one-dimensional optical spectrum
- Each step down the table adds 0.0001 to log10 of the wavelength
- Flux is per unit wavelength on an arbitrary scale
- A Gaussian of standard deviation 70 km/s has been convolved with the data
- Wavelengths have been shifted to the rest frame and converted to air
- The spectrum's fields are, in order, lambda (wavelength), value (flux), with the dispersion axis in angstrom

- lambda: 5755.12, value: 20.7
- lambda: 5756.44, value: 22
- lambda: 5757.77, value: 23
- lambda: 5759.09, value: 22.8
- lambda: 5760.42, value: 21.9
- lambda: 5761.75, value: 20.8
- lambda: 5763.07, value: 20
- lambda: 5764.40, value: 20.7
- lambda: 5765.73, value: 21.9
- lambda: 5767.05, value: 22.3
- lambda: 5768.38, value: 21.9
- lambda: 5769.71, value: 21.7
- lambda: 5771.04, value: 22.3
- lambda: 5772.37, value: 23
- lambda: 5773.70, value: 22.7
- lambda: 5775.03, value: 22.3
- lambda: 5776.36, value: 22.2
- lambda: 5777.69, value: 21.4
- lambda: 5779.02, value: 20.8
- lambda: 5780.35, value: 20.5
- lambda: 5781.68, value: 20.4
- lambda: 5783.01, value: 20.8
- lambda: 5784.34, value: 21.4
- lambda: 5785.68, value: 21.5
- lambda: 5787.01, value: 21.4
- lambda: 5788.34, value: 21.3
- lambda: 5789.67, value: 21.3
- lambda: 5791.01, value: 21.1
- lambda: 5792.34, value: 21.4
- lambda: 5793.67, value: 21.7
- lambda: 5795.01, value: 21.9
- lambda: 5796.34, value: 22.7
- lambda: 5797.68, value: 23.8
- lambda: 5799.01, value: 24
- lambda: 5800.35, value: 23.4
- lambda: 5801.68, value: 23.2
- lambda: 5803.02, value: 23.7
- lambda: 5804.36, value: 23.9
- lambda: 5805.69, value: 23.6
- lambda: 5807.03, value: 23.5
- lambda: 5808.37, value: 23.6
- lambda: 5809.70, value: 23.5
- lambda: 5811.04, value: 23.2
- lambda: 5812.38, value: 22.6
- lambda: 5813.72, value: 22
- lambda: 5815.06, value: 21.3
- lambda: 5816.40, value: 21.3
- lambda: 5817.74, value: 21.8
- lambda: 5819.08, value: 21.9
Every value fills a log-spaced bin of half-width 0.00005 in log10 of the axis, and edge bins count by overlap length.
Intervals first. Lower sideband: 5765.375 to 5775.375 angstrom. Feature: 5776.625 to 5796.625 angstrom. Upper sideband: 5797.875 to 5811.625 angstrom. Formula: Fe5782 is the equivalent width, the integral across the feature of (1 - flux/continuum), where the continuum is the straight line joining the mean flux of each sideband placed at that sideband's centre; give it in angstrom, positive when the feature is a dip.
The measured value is 1.4 angstrom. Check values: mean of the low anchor 22.3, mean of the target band 21.3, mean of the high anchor 23.6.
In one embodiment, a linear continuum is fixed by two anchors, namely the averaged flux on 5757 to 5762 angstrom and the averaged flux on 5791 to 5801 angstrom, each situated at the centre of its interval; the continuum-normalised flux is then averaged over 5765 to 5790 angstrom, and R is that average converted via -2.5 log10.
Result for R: 0.04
